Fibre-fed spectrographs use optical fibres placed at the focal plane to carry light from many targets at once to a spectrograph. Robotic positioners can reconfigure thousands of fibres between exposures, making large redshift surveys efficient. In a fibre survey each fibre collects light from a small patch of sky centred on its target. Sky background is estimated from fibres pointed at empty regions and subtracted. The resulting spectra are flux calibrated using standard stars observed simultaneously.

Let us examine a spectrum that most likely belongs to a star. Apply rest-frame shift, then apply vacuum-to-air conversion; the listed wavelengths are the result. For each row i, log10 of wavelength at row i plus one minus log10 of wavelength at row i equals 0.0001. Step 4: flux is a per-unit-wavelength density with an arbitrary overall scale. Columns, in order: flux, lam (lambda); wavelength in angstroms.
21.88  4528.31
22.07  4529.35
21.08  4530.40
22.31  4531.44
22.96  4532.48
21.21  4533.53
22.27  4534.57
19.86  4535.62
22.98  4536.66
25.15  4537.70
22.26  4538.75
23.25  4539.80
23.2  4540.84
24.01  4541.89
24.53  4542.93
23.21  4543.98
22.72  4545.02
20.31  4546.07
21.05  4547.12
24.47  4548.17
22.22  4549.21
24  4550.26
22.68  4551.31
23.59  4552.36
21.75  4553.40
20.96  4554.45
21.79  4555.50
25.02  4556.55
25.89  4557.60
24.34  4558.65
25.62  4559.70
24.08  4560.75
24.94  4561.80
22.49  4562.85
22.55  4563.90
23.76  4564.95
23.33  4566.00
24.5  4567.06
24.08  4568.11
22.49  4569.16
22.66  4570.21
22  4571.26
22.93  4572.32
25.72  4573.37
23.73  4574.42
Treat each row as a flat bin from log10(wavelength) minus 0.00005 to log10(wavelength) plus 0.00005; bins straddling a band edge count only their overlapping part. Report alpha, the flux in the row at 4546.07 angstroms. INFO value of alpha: 20.31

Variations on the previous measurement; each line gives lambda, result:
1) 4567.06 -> 24.5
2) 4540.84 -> 23.2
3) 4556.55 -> 25.02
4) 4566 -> 23.33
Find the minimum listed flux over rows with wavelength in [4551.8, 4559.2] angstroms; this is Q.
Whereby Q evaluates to 20.96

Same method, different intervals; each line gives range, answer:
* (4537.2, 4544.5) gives 22.26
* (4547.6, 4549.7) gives 22.22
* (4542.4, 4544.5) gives 23.21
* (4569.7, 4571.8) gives 22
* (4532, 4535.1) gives 21.21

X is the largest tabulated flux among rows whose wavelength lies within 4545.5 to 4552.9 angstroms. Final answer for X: 24.47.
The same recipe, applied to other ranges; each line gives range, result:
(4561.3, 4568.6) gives 24.94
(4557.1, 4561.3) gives 25.89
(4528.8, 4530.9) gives 22.07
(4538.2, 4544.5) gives 24.53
